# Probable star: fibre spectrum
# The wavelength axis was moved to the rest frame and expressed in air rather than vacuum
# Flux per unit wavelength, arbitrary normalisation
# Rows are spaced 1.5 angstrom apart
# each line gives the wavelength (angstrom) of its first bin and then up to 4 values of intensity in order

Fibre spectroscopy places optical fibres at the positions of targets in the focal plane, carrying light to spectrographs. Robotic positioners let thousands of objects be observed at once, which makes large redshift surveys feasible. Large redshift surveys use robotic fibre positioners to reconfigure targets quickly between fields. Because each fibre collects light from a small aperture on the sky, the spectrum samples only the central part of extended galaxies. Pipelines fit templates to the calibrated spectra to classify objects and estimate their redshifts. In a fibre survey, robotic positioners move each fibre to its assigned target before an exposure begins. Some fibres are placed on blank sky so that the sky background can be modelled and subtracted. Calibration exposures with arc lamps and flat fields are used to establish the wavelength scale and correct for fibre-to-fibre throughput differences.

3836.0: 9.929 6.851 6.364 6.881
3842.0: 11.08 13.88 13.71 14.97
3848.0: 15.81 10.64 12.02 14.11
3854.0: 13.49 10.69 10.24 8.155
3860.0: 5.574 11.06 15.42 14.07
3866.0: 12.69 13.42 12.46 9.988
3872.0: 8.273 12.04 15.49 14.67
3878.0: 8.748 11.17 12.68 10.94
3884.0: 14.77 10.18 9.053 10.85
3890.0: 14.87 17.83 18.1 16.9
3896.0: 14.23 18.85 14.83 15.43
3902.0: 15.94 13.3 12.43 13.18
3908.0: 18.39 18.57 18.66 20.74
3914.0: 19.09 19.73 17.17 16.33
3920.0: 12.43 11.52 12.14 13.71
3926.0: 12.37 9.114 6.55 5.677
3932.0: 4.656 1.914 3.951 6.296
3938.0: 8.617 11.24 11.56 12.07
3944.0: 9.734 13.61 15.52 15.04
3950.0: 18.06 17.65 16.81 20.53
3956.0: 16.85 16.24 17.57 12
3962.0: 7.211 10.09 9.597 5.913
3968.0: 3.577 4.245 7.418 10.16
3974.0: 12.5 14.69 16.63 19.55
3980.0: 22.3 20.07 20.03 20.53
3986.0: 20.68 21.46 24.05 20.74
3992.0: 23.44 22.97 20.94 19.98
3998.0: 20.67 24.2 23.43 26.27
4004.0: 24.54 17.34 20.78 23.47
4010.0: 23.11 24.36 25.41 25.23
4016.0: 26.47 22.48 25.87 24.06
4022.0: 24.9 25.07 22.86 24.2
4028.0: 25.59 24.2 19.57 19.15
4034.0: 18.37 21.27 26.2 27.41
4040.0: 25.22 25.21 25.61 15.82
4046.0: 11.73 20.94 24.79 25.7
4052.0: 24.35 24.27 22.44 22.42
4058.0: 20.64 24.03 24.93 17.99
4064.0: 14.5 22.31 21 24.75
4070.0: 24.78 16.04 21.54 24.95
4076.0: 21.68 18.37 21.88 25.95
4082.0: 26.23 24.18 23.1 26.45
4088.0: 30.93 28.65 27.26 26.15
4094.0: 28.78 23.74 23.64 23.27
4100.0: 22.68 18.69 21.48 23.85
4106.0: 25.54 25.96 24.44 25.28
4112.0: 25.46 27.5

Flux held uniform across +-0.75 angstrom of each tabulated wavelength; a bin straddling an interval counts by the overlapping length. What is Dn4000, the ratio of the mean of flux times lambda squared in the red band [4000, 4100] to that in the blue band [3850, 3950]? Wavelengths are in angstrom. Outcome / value 2.0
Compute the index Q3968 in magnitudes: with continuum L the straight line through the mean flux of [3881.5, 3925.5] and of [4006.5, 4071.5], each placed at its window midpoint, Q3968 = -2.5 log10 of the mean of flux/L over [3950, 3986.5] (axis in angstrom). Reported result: 0.297 mag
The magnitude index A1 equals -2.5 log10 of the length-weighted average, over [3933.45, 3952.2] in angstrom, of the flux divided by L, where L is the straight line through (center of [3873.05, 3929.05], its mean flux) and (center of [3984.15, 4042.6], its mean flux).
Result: 0.47 mag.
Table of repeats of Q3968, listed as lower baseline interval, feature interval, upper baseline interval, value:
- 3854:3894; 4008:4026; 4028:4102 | -0.21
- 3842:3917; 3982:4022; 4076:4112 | -0.15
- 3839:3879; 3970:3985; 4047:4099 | 0.14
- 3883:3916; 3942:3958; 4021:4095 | 0.15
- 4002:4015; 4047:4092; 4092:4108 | 0.02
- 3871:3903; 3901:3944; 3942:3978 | 0.07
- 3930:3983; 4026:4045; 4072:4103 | -0.18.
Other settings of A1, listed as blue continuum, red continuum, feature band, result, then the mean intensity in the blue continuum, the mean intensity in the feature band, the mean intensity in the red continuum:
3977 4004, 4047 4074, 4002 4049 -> -0.05 mag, 21.8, 23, 22.1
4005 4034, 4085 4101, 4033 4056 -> 0.07 mag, 23.3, 22.6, 25.9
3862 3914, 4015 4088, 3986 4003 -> -0.13 mag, 14.2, 22.4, 22.8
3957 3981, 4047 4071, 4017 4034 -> -0.25 mag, 11.9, 23.2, 22.4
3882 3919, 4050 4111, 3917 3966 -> 0.42 mag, 15.6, 11.8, 23.5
